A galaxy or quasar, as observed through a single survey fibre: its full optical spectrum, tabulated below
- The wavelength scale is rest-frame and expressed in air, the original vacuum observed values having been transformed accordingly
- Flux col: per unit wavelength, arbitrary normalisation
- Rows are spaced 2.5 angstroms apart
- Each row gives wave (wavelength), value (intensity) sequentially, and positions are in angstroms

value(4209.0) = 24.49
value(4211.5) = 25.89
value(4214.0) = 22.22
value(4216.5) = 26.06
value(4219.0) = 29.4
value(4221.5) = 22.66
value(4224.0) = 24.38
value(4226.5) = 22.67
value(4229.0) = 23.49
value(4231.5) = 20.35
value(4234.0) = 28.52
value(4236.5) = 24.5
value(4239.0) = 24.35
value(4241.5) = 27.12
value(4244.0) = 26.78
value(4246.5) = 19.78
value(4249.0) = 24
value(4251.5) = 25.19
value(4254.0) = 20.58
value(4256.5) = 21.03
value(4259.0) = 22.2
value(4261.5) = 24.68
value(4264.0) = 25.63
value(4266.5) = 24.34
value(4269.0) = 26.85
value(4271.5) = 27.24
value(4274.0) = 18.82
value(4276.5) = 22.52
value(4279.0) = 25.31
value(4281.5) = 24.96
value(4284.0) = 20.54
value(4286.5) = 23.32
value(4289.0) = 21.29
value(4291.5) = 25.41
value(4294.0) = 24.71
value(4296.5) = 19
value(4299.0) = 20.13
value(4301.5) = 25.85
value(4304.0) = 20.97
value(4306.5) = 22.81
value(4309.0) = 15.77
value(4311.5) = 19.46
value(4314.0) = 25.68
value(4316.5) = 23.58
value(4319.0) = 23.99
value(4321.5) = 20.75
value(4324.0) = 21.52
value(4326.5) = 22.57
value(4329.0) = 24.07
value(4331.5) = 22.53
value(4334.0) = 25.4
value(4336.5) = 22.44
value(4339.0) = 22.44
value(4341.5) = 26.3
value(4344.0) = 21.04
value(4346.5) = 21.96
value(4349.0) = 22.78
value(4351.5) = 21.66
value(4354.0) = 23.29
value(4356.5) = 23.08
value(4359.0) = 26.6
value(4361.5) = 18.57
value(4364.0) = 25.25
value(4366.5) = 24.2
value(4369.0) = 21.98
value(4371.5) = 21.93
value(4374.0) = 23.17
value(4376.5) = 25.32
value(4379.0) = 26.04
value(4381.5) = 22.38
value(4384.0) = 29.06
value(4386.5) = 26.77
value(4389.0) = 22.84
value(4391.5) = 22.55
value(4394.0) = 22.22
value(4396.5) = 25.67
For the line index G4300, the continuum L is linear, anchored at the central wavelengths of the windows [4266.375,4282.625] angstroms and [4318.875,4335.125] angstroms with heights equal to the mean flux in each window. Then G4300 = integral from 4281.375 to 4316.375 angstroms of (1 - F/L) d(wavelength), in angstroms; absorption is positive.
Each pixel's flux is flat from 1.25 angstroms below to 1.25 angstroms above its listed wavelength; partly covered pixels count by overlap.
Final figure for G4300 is 2.3 angstroms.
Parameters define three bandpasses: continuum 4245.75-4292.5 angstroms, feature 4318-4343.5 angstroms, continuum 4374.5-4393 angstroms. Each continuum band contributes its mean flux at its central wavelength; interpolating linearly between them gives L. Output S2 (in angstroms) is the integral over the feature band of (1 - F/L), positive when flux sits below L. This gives 1.1 angstroms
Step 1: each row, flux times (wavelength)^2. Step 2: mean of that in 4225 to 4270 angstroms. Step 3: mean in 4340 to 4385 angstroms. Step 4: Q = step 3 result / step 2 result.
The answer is 1.04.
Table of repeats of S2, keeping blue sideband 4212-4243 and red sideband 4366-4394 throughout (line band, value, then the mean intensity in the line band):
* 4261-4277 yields 0.1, 24.4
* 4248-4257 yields 0.7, 22.8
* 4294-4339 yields 3.9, 22.2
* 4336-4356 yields 1.2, 22.8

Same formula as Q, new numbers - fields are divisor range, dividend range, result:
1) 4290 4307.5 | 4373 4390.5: 1.15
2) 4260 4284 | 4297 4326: 0.92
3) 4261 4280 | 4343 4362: 0.96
